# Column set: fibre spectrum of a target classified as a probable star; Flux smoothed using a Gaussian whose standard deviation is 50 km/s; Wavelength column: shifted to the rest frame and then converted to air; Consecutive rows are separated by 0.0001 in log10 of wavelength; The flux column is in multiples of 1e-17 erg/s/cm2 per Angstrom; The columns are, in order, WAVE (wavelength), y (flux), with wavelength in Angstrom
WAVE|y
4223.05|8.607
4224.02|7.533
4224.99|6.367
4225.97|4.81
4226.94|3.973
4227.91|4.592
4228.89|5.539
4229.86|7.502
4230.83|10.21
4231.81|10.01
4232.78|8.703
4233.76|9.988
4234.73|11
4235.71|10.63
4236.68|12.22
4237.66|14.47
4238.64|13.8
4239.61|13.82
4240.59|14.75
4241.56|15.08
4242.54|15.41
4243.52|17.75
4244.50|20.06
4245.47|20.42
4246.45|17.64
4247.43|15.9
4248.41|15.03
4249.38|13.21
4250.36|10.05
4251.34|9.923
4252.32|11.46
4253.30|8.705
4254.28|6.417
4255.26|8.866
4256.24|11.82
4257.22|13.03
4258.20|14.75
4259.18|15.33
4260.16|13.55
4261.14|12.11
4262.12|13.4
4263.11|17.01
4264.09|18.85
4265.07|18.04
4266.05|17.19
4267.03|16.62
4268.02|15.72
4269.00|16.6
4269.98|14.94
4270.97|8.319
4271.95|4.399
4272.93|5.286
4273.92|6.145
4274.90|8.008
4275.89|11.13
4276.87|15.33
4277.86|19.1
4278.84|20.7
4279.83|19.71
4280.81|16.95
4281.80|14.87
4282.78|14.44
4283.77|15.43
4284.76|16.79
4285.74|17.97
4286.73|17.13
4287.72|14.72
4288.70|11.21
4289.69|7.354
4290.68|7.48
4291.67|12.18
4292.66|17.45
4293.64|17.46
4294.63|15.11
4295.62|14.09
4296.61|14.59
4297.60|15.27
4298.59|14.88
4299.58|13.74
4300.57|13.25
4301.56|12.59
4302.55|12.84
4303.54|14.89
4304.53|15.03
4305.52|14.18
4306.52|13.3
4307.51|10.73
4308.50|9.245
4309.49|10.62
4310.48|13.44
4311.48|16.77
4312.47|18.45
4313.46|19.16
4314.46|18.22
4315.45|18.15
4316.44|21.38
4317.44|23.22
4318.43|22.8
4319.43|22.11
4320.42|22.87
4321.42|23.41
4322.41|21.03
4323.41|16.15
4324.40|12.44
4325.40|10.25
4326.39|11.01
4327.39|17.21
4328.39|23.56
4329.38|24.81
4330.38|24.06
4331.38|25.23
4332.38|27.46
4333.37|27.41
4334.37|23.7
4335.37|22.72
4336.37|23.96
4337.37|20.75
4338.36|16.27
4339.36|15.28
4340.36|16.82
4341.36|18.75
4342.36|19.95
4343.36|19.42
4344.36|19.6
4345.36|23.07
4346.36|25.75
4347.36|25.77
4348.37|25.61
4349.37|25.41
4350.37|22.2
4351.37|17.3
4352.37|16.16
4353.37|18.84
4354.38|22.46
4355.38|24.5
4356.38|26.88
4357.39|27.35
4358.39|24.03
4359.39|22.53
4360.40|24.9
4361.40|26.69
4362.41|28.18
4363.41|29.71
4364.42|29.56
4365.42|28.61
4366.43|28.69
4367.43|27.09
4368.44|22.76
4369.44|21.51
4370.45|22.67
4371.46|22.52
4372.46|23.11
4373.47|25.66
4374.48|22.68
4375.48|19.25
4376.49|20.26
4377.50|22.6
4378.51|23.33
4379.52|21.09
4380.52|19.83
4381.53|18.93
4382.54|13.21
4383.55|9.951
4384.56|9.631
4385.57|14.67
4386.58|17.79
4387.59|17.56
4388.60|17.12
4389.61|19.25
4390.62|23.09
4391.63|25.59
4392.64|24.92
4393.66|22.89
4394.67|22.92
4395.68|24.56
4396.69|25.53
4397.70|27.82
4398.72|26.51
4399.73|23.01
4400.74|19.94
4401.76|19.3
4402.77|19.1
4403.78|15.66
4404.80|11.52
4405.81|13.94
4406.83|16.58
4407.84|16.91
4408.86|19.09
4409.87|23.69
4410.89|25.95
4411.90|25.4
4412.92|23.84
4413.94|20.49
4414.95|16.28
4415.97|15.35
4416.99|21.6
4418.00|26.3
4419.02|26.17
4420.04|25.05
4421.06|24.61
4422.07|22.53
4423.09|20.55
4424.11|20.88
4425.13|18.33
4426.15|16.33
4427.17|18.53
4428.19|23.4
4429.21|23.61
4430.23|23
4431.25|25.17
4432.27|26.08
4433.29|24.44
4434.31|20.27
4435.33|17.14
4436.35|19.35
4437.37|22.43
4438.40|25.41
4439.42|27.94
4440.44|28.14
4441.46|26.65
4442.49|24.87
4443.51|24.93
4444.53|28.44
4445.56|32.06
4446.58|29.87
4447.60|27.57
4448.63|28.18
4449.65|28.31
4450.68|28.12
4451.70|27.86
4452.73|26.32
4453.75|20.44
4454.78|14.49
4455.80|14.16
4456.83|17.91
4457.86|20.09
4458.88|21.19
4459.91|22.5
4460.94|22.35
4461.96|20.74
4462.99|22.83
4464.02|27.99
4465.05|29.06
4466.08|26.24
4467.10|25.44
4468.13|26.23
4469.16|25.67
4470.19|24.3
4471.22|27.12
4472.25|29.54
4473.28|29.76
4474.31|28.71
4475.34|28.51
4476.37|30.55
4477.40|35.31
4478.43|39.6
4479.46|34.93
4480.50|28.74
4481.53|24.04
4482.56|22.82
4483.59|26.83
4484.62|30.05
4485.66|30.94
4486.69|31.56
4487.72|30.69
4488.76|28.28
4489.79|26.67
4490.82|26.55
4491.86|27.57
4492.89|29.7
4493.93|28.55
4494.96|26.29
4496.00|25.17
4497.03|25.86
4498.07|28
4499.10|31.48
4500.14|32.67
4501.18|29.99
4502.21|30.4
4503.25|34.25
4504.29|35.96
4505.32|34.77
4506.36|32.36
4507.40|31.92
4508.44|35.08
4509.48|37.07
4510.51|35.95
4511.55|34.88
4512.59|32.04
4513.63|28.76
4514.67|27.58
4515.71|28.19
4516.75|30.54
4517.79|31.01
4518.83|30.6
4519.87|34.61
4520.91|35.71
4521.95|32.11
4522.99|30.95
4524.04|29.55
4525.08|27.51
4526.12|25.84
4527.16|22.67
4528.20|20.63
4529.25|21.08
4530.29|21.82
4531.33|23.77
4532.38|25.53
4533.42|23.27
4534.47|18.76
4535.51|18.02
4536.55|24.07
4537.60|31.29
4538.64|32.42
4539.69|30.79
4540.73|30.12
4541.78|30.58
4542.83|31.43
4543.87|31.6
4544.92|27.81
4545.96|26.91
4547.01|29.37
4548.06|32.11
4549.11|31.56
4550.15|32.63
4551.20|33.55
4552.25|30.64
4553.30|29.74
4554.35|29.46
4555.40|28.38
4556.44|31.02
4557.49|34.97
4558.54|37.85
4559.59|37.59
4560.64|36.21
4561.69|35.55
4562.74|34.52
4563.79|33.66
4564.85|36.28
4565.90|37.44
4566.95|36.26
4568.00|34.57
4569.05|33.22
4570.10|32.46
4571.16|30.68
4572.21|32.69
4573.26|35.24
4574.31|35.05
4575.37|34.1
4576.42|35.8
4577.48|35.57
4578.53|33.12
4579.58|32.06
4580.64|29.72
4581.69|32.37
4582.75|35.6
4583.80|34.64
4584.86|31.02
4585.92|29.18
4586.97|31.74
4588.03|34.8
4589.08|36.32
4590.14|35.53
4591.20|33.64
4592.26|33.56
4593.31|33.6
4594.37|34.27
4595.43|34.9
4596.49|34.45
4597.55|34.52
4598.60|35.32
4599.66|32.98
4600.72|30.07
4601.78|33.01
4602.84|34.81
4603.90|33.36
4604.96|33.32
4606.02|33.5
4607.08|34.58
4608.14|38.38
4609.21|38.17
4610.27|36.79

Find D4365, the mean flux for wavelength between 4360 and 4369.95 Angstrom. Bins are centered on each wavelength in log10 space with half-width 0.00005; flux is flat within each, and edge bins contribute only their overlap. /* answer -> 26.8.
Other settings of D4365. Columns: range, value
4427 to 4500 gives 26.2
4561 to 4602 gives 33.8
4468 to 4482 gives 29.6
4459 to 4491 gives 27.8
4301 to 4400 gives 20.8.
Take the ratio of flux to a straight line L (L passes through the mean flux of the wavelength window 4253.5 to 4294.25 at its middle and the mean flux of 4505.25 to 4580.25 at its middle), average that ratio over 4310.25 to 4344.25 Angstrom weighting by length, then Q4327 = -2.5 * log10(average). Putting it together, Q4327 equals -0.17 mag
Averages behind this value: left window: 13.7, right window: 31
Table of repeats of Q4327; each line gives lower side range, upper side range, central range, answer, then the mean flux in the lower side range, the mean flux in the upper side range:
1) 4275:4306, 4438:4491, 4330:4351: -0.225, 14.7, 26.7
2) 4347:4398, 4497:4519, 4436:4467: 0.138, 22.4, 31.9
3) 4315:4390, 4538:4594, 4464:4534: 0.003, 21.5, 33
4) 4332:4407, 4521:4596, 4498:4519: -0.124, 21.8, 31.2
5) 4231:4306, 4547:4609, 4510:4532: 0.042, 13.7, 33.7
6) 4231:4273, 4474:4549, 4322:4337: -0.142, 13.4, 29.3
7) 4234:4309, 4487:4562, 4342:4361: -0.204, 13.8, 29.8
